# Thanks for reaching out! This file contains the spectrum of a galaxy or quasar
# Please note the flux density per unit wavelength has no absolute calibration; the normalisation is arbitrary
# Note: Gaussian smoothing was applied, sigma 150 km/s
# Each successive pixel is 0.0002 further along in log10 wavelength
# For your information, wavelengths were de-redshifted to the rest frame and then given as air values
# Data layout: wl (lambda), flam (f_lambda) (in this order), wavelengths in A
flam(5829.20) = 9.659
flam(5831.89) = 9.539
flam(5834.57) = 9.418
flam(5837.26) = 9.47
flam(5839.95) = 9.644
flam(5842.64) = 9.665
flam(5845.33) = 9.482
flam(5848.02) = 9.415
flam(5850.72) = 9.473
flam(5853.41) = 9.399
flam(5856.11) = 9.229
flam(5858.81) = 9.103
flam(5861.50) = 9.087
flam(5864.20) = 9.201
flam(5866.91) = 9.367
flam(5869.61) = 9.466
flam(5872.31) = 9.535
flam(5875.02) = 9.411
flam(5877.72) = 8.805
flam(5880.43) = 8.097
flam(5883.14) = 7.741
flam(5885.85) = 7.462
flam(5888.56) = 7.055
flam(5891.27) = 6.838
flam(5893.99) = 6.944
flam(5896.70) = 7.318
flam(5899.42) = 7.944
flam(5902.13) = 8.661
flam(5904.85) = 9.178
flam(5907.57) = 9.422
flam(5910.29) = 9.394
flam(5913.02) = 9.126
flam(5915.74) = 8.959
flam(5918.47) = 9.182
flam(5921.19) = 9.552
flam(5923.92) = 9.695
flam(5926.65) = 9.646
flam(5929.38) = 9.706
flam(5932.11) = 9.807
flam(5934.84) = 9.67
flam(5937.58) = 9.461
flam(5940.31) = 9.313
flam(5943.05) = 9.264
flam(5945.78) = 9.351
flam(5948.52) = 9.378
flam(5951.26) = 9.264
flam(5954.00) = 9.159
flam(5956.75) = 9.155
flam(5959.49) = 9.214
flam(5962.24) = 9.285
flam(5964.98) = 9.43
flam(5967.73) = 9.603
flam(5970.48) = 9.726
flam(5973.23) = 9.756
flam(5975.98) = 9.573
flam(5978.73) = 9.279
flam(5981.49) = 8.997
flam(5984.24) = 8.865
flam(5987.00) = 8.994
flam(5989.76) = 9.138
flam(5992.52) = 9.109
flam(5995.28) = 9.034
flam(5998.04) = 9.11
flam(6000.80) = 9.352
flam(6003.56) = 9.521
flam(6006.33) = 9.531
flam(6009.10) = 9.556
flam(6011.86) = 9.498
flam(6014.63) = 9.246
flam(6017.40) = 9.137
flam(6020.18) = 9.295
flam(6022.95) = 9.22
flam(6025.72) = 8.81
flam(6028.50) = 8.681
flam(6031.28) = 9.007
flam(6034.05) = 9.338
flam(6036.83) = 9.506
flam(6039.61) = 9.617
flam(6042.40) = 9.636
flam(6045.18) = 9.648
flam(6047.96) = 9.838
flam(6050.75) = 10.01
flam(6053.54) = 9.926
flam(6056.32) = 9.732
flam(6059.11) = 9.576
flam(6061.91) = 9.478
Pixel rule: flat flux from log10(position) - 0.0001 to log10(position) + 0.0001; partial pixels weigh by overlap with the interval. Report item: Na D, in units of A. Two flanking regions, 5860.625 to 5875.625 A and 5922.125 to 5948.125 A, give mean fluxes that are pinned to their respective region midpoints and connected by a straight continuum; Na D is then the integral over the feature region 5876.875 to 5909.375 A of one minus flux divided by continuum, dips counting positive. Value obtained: 5.0 A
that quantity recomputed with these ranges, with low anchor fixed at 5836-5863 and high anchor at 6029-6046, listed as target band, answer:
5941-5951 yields 0.1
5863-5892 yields 2.8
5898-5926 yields 0.8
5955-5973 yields 0.0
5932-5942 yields -0.1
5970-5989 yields 0.2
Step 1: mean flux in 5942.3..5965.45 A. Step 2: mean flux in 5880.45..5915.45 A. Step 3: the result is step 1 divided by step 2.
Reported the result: 1.14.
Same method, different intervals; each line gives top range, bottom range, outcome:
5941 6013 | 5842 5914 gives 1.07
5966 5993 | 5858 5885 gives 1.04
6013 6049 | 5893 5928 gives 1.05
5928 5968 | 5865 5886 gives 1.07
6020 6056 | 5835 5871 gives 1.01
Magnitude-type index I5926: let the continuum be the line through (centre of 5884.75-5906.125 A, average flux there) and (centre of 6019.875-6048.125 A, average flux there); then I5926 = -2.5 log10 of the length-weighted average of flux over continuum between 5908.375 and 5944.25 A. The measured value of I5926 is -0.175 mag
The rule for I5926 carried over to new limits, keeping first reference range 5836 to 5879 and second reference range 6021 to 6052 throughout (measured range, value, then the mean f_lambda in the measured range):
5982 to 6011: 0.02 mag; 9.22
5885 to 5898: 0.30 mag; 7.11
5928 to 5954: -0.01 mag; 9.45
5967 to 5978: -0.03 mag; 9.65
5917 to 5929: -0.02 mag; 9.53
